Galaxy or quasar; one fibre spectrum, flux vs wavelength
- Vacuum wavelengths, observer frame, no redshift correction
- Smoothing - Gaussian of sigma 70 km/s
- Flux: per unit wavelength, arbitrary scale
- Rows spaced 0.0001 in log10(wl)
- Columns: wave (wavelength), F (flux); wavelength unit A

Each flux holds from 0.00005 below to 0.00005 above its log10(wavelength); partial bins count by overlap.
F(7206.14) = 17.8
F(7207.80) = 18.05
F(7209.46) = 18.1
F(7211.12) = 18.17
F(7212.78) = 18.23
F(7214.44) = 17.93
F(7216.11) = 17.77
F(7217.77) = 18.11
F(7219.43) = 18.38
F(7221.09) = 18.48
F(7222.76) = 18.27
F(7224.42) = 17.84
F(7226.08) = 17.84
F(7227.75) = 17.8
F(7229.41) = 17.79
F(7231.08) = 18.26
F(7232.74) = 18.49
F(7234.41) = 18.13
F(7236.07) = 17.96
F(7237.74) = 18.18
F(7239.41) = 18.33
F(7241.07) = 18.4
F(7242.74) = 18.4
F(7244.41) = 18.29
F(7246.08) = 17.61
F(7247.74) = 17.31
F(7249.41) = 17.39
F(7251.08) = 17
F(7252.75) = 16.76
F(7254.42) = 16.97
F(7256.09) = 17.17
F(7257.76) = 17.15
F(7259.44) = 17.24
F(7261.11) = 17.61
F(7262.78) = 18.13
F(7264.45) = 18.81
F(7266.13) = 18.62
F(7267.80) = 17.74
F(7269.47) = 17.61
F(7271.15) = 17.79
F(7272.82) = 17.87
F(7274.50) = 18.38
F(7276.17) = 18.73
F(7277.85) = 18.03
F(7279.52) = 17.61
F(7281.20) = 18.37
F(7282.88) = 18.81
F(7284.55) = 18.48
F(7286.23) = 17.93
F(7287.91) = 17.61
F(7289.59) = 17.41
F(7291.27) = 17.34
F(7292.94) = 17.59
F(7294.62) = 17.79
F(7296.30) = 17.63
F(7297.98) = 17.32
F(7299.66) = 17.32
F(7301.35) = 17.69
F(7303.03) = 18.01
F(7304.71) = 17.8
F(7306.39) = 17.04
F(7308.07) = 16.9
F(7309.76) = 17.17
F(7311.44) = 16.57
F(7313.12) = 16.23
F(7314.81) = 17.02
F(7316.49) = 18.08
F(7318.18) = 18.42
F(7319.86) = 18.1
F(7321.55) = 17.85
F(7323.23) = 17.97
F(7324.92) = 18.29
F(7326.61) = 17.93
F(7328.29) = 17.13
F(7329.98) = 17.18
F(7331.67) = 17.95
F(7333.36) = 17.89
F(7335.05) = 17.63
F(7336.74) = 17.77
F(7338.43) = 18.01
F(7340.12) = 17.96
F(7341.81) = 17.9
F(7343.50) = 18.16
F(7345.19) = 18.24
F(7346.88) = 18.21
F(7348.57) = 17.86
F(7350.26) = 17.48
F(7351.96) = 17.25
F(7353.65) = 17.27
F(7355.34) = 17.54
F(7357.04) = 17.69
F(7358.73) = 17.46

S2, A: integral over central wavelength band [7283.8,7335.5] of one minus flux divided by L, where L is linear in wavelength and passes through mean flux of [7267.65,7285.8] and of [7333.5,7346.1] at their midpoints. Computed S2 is 1.3 A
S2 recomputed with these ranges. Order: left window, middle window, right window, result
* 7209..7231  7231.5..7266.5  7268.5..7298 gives 0.4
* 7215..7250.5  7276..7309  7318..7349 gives 0.4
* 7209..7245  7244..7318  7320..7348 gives 1.5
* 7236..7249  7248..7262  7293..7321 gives 0.6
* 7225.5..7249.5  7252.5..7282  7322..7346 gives 0.2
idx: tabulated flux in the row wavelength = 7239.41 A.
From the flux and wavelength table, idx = 18.33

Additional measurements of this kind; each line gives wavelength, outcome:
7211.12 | 18.17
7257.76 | 17.15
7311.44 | 16.57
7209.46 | 18.1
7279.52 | 17.61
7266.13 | 18.62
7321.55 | 17.85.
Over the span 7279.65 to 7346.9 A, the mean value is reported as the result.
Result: 17.7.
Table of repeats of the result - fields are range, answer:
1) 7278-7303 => 17.8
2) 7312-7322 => 17.6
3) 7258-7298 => 17.9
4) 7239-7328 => 17.7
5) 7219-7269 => 17.9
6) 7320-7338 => 17.8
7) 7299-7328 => 17.5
